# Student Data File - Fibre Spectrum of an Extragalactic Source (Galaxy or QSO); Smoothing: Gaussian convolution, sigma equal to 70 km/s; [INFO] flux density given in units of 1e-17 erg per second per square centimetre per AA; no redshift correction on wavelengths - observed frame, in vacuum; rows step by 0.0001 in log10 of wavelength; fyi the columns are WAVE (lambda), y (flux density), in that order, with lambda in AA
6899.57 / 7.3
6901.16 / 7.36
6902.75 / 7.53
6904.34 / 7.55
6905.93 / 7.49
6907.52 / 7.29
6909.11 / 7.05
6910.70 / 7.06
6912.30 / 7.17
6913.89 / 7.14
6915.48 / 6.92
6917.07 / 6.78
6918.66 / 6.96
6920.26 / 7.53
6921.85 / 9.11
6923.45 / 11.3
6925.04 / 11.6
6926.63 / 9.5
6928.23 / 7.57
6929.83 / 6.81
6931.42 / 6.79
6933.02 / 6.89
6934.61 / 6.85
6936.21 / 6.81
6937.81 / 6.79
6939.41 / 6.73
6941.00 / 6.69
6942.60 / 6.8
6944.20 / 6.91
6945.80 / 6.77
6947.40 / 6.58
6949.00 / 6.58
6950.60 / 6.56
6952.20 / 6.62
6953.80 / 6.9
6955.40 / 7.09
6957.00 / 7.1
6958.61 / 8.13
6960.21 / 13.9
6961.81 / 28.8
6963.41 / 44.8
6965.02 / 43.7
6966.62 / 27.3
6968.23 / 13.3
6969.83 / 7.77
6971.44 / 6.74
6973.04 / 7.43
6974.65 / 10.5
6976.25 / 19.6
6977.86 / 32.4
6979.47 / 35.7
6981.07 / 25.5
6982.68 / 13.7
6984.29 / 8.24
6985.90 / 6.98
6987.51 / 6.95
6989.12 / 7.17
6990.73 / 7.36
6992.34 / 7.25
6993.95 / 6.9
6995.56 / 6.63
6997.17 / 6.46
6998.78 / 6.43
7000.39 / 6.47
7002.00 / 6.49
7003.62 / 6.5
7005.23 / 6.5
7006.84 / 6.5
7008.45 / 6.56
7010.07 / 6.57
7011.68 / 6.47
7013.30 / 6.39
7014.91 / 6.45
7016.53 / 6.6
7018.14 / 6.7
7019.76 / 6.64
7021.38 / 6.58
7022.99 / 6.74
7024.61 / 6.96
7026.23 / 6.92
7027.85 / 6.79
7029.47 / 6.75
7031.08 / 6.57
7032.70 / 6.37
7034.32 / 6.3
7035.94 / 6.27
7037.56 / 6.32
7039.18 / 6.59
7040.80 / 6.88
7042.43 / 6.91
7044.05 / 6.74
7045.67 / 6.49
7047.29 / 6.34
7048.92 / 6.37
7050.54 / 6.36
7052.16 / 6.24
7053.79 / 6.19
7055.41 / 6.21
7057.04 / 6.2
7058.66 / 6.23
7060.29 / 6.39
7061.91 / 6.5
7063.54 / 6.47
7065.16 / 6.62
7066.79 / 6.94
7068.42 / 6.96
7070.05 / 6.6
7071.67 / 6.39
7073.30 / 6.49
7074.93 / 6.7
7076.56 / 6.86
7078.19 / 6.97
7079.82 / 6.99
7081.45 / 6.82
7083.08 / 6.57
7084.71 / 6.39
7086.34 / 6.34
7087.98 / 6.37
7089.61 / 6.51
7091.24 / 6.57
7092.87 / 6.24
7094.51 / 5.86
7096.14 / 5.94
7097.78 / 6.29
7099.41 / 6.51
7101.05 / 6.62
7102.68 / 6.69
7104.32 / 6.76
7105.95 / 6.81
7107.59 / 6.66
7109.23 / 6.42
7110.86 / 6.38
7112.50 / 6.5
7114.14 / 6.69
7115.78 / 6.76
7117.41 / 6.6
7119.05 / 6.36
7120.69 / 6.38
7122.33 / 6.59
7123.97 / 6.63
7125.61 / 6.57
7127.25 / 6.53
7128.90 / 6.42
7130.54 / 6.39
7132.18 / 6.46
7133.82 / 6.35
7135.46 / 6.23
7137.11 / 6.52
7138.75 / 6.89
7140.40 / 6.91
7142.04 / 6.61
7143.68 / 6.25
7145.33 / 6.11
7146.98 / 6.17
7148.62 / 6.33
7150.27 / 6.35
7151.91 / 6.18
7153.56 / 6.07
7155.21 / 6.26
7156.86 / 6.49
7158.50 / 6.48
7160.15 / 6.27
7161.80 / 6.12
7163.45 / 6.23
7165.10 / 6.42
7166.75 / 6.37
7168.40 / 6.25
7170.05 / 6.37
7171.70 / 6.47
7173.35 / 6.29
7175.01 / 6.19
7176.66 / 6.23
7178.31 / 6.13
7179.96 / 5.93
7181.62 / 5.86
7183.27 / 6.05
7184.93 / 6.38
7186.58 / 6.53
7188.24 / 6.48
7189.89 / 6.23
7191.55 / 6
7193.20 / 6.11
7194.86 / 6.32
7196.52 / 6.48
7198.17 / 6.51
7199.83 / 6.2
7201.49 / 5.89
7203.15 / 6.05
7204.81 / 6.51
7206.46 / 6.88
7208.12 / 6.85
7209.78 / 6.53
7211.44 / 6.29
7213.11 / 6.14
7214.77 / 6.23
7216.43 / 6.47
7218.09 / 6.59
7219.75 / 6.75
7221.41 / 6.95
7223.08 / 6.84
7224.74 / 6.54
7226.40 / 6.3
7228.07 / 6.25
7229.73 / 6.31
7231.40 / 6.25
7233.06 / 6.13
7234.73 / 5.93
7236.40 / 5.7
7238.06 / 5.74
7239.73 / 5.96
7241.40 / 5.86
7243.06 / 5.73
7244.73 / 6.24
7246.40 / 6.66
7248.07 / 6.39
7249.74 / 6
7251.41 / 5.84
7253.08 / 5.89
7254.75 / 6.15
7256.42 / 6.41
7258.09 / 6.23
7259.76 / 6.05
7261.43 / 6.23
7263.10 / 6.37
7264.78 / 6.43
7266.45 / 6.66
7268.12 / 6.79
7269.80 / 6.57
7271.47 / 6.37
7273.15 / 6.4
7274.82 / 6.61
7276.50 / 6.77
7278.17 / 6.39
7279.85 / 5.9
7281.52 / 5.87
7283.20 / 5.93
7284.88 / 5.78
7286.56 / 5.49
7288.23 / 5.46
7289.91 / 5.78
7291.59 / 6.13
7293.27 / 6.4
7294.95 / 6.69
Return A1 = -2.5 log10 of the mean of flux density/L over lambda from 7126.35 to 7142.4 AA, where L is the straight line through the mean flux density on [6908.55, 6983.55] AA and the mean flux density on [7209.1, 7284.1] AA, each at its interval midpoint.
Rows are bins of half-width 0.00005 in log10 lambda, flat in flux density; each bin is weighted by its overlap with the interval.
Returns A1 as 0.280 mag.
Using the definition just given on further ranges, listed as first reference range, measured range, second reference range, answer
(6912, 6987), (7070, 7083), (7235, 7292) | 0.397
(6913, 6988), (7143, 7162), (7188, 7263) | 0.241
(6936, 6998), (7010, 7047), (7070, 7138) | 0.447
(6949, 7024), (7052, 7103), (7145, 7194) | 0.351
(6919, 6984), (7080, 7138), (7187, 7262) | 0.362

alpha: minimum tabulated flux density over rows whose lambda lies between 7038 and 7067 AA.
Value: 6.19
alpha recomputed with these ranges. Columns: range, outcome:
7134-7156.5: 6.07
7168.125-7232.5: 5.86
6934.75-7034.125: 6.37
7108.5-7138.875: 6.23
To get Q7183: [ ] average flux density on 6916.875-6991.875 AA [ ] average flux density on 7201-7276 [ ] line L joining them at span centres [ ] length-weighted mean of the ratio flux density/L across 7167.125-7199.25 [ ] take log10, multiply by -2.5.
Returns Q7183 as 0.19 mag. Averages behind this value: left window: 12.1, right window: 6.31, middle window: 6.25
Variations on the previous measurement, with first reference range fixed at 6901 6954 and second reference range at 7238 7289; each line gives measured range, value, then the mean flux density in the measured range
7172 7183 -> 0.06 mag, 6.12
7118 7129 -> 0.03 mag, 6.5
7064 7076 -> 0.03 mag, 6.67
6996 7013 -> 0.10 mag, 6.5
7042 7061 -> 0.09 mag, 6.38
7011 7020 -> 0.09 mag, 6.53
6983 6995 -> -0.05 mag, 7.51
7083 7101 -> 0.08 mag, 6.33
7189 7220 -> 0.00 mag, 6.36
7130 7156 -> 0.04 mag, 6.38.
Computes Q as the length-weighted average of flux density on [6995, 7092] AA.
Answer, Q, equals 6.55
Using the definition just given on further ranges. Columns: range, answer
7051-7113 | 6.5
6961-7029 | 12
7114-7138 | 6.5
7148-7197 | 6.26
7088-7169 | 6.43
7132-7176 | 6.35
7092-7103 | 6.29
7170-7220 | 6.32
